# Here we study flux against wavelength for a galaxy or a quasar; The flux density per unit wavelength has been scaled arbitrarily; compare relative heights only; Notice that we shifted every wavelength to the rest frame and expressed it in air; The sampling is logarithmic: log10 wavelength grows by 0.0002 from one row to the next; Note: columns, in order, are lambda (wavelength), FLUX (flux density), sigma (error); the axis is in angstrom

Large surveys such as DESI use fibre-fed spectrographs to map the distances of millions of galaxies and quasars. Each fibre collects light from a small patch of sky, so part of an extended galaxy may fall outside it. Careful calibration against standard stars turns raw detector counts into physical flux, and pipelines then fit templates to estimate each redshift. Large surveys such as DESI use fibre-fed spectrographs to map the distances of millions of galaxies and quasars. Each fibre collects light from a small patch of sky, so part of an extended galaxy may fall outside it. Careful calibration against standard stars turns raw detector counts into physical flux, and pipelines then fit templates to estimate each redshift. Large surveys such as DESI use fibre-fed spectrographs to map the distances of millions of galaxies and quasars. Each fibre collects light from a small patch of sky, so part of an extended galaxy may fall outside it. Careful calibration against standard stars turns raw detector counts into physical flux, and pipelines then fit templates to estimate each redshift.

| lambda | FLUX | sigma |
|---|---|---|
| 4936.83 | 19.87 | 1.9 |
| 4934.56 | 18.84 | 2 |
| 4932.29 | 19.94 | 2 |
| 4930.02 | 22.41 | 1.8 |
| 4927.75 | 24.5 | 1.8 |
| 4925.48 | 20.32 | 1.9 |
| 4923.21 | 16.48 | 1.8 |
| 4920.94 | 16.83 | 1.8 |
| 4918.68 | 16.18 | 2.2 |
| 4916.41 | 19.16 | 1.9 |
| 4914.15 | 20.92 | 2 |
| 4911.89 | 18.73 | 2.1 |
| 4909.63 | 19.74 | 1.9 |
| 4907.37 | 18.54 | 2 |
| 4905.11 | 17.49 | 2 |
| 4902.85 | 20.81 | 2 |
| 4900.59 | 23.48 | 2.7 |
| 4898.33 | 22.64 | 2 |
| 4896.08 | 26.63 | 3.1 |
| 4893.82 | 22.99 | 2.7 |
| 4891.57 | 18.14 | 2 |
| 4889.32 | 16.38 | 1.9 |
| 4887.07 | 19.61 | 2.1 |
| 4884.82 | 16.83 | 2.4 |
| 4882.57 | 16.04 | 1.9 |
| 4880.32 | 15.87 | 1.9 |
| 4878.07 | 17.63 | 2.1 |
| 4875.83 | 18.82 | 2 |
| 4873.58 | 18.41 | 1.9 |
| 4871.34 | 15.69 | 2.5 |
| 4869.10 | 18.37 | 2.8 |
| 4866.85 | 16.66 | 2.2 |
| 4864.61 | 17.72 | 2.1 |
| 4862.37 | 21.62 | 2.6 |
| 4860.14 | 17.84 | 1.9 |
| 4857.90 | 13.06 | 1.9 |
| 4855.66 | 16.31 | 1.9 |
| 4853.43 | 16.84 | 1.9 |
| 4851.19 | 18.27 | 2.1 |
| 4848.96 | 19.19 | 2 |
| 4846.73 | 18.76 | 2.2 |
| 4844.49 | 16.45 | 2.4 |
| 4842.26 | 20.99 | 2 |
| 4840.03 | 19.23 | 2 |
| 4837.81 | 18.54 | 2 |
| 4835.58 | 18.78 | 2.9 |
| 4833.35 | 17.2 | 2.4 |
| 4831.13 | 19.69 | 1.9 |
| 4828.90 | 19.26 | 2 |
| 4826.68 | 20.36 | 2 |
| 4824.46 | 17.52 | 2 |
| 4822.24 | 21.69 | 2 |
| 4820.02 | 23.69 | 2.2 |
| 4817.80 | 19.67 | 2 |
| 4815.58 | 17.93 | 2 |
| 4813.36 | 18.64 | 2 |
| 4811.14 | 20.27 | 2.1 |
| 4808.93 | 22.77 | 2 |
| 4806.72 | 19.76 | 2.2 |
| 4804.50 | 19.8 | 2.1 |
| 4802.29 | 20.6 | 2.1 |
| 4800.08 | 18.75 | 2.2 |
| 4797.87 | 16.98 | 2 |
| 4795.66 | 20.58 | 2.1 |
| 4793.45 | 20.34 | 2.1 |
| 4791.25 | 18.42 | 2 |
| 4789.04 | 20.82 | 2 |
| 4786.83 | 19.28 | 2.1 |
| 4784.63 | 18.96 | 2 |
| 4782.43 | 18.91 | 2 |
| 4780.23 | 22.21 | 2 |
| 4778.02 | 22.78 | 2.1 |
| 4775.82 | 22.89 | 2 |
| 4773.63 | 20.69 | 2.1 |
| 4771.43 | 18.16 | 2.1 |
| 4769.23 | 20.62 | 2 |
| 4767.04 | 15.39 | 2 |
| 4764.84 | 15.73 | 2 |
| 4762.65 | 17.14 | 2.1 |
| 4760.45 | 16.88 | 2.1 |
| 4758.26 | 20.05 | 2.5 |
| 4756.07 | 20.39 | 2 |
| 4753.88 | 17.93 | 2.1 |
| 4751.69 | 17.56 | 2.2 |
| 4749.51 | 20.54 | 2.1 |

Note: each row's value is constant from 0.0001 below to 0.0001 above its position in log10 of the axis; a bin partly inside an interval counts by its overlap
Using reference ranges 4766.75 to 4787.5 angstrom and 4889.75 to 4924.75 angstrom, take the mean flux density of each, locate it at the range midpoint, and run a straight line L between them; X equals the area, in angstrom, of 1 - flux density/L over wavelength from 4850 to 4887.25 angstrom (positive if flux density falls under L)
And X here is 4.9 angstrom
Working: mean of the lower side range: 20.2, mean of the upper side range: 19.8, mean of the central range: 17.3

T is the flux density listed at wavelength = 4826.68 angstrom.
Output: 20.36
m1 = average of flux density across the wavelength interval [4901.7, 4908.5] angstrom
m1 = 18.9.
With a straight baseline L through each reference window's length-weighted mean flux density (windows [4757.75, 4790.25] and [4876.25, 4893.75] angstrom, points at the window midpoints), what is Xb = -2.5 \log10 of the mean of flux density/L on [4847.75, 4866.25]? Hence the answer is 0.03 mag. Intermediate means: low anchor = 19.3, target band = 17.6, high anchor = 17.6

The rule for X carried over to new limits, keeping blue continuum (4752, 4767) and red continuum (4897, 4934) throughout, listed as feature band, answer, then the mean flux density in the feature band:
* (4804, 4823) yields -2.0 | 20.5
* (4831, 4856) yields 0.7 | 18.4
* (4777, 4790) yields -1.7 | 20.5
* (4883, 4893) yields 0.9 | 17.8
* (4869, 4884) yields 1.7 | 17.2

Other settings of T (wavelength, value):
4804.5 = 19.8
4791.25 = 18.42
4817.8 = 19.67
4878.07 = 17.63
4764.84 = 15.73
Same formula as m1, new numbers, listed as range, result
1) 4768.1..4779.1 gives 21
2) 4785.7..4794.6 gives 19.7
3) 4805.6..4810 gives 21.2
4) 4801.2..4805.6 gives 20.2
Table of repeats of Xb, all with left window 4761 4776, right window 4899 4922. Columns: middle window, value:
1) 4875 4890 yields 0.11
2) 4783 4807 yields -0.05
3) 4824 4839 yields 0.00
